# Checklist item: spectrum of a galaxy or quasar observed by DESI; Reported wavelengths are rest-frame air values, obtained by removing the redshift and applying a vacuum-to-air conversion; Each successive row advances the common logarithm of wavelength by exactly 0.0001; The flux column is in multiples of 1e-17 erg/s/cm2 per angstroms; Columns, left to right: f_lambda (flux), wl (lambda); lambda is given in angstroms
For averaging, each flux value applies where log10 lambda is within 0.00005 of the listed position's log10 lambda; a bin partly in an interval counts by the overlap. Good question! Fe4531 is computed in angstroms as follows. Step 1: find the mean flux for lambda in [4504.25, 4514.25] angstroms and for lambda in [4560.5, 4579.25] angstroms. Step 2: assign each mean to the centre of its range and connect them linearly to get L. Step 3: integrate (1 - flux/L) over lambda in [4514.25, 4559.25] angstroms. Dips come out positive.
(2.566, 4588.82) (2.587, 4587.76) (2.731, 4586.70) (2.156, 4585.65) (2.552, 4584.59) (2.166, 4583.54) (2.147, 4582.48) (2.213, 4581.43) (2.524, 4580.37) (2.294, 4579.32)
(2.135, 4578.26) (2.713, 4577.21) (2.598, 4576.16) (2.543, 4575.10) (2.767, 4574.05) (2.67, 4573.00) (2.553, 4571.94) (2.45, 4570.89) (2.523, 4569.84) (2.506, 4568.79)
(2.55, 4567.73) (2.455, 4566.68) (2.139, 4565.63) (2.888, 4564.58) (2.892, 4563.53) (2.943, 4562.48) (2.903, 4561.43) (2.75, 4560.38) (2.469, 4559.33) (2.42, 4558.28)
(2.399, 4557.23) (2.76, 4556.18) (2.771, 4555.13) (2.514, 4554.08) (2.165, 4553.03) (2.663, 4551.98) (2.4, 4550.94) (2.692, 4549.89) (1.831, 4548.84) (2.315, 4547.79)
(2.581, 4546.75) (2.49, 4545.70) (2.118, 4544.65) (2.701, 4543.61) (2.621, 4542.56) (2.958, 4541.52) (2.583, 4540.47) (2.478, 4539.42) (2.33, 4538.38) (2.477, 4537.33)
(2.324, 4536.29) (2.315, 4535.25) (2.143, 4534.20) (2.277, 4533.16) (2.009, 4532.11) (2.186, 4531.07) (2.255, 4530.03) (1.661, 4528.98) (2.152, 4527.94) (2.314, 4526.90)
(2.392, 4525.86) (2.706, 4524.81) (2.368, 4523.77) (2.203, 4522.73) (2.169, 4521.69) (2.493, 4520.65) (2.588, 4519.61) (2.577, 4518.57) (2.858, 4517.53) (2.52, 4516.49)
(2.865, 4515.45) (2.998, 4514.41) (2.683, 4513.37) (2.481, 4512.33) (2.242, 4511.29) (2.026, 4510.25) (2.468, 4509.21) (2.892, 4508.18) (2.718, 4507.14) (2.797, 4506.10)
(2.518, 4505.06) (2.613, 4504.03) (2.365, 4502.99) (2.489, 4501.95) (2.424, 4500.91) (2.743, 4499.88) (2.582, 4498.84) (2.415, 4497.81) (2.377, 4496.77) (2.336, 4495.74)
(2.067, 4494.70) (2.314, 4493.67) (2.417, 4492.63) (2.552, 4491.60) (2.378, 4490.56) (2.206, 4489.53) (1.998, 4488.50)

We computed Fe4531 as 2.5 angstroms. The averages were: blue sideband 2.56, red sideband 2.6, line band 2.43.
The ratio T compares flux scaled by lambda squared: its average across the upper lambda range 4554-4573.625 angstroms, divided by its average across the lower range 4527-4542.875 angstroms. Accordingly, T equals 1.1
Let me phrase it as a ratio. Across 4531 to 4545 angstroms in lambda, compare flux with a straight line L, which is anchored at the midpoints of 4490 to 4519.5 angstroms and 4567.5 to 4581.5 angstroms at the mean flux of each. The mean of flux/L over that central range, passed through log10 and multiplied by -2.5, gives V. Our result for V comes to 0.05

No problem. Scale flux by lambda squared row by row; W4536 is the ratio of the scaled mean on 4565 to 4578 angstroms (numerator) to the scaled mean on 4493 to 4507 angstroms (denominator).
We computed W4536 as 1.1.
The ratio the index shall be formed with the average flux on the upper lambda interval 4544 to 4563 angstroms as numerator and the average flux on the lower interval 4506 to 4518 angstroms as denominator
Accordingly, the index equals 0.96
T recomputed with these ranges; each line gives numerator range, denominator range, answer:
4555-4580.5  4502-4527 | 1.04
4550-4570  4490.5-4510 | 1.07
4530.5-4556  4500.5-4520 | 0.95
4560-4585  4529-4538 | 1.16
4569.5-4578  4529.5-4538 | 1.17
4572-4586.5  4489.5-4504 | 1.04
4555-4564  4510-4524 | 1.09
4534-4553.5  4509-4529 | 1.00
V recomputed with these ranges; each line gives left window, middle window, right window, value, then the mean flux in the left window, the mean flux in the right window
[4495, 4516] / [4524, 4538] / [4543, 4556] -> 0.11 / 2.55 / 2.45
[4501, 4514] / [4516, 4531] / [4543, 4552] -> 0.05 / 2.52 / 2.41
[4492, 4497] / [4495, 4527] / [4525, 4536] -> -0.12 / 2.31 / 2.19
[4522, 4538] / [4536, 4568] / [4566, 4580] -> -0.07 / 2.25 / 2.52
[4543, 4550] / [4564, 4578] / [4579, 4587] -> -0.09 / 2.37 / 2.34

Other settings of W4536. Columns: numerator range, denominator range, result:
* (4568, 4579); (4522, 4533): 1.17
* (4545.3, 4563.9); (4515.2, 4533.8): 1.10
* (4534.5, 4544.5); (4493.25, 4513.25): 1.03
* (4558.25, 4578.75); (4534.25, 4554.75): 1.07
